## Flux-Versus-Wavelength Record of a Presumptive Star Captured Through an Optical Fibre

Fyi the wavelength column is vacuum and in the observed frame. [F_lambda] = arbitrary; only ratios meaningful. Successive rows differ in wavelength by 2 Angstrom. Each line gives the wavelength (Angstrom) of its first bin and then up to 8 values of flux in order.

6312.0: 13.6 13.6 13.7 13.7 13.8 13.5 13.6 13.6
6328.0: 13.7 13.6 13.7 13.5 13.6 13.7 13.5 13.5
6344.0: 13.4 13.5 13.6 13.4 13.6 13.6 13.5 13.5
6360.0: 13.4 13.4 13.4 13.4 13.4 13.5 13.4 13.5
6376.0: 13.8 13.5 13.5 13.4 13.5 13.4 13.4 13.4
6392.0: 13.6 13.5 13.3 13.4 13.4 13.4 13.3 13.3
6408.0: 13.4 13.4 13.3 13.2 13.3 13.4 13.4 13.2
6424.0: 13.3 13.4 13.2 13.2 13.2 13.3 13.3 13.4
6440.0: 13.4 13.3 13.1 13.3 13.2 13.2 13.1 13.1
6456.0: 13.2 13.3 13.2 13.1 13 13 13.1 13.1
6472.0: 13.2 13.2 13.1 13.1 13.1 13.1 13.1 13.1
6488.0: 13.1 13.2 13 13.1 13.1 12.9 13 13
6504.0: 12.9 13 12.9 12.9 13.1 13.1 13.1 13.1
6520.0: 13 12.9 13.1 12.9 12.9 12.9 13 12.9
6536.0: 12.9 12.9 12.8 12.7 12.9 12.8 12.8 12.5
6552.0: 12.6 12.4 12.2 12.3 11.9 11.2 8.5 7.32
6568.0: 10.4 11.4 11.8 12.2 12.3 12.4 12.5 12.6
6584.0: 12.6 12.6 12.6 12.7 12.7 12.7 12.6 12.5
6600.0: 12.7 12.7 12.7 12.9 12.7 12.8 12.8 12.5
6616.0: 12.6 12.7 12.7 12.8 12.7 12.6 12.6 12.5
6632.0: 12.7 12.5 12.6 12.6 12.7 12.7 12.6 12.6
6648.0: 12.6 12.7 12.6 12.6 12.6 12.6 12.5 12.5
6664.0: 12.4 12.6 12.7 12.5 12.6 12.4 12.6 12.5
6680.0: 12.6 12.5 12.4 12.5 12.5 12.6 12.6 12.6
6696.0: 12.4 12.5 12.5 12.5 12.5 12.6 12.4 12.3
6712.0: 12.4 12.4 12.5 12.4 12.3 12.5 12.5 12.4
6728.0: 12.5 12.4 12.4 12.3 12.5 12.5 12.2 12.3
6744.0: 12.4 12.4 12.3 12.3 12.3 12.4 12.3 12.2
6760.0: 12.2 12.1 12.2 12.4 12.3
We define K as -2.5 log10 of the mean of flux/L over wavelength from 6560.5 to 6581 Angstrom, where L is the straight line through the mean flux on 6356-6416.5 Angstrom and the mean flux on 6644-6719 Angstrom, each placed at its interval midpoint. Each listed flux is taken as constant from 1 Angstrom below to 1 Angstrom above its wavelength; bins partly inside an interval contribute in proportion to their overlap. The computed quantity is 0.17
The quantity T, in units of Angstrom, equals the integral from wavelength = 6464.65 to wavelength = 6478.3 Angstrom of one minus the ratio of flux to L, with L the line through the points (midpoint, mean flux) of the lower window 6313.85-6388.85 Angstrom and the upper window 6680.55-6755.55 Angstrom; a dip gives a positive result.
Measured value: 0.1 Angstrom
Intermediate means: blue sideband 13.5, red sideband 12.4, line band 13.1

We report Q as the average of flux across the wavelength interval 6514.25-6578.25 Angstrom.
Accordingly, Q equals 12.2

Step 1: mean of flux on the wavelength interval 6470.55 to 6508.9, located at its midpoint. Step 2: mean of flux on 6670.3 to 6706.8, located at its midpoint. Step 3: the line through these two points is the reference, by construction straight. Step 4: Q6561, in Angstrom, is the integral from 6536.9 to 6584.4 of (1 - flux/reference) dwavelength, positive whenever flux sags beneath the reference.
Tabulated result 3.5 Angstrom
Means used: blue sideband 13.1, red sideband 12.5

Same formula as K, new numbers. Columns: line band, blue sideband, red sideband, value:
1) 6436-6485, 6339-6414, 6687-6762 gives 0.00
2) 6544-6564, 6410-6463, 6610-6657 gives 0.06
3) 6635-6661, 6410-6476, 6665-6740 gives 0.00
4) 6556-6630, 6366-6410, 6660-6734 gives 0.05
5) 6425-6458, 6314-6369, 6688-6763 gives 0.00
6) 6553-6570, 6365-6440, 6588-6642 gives 0.19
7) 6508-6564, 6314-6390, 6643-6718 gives 0.03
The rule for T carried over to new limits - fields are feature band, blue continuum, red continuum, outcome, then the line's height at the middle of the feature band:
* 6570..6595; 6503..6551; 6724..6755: 0.7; 12.8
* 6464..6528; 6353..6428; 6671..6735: 0.2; 13.1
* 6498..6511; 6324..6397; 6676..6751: 0.1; 13.1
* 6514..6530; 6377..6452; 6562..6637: -0.4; 12.7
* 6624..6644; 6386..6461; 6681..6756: 0.1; 12.7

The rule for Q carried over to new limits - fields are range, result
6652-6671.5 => 12.6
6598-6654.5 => 12.7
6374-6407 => 13.4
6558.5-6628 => 12.2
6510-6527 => 13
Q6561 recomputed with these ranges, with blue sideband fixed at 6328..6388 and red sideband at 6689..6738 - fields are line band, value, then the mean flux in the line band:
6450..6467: 0.11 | 13.1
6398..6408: 0.01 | 13.4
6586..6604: 0.22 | 12.6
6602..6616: 0.05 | 12.7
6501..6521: 0.07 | 13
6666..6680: 0.02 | 12.6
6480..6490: 0.02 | 13.1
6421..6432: 0.04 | 13.3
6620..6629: 0.03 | 12.7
